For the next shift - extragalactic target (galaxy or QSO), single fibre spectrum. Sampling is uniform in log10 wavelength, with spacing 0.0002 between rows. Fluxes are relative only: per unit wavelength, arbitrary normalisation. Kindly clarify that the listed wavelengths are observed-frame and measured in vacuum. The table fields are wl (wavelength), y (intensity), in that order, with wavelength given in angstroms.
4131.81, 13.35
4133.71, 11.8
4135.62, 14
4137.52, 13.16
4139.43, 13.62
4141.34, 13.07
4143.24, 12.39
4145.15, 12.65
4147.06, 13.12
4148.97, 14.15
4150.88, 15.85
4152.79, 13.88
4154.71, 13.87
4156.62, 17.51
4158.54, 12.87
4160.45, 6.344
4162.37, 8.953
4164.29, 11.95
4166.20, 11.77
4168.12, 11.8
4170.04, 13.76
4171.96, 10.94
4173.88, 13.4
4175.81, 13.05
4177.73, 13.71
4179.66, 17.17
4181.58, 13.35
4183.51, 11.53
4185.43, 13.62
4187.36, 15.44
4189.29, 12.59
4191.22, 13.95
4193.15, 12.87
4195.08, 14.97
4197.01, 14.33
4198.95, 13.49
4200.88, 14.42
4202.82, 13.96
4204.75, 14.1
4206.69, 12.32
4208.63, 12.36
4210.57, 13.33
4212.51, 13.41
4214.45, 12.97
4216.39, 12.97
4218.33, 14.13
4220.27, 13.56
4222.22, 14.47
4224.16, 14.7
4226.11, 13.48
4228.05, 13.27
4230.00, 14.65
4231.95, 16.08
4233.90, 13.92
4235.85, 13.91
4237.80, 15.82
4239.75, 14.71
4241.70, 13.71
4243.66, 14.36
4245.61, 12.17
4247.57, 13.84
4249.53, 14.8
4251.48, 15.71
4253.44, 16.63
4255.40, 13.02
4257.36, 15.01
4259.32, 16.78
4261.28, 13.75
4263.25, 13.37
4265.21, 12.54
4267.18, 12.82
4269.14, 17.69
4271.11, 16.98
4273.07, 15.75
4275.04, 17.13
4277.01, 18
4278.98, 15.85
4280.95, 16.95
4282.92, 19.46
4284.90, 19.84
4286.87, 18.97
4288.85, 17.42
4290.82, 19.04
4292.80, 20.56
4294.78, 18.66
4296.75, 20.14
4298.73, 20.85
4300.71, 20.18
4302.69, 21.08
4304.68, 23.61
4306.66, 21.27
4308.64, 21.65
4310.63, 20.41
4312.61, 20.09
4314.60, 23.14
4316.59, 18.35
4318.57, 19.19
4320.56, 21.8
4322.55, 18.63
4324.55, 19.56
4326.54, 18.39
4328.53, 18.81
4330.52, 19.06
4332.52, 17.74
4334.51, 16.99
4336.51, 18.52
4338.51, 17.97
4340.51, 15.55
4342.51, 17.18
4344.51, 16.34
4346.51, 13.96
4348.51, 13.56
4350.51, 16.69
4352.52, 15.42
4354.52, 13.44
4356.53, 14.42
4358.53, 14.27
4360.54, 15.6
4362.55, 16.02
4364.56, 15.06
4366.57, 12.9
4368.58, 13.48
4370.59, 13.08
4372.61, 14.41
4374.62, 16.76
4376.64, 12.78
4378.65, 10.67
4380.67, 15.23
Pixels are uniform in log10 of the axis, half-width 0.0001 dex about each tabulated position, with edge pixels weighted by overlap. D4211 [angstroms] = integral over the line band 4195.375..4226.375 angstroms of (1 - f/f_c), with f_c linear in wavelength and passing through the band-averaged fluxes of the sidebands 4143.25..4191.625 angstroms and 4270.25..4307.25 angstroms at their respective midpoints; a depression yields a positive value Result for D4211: 3.1 angstroms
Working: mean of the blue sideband 13.1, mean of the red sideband 19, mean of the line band 13.7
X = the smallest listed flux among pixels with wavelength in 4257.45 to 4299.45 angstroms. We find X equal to 12.54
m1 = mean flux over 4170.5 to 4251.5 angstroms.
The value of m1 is 13.8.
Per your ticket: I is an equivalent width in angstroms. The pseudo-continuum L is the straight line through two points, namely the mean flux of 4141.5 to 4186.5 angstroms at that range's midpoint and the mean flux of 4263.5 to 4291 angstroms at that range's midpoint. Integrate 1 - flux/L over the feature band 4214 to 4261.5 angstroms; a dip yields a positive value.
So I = 3.5 angstroms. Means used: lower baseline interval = 13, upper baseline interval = 16.9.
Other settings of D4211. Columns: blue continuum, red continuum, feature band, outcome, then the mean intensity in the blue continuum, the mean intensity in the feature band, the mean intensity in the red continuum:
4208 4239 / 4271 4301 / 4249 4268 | 2.3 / 14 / 14.4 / 18.5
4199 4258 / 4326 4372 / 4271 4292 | -4.2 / 14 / 17.8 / 15.8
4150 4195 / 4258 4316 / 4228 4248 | 2.3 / 13.1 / 14.3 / 18.4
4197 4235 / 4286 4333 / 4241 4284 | 4.0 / 13.8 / 15.3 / 20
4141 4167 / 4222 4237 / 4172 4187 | -0.4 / 12.7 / 13.6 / 14.3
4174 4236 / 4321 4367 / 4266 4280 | -1.1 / 13.8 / 16.3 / 16.5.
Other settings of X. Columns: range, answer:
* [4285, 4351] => 13.56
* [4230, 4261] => 12.17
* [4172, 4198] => 11.53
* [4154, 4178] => 6.344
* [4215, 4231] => 12.97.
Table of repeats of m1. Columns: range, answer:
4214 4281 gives 14.7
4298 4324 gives 20.8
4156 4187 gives 12.6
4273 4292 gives 18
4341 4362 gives 15.1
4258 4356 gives 18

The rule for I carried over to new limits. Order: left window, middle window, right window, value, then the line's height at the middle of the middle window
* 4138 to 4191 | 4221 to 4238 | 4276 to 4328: 1.9 angstroms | 16.2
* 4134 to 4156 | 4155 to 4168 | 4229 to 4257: 2.0 angstroms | 13.8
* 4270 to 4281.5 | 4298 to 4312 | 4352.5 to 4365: -4.5 angstroms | 16.1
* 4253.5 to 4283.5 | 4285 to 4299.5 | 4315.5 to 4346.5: -2.4 angstroms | 16.6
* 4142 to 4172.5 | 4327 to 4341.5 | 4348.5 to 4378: -3.6 angstroms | 14.2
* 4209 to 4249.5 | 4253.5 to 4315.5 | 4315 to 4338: -4.6 angstroms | 16.8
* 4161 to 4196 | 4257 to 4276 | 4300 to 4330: 2.8 angstroms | 17.8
